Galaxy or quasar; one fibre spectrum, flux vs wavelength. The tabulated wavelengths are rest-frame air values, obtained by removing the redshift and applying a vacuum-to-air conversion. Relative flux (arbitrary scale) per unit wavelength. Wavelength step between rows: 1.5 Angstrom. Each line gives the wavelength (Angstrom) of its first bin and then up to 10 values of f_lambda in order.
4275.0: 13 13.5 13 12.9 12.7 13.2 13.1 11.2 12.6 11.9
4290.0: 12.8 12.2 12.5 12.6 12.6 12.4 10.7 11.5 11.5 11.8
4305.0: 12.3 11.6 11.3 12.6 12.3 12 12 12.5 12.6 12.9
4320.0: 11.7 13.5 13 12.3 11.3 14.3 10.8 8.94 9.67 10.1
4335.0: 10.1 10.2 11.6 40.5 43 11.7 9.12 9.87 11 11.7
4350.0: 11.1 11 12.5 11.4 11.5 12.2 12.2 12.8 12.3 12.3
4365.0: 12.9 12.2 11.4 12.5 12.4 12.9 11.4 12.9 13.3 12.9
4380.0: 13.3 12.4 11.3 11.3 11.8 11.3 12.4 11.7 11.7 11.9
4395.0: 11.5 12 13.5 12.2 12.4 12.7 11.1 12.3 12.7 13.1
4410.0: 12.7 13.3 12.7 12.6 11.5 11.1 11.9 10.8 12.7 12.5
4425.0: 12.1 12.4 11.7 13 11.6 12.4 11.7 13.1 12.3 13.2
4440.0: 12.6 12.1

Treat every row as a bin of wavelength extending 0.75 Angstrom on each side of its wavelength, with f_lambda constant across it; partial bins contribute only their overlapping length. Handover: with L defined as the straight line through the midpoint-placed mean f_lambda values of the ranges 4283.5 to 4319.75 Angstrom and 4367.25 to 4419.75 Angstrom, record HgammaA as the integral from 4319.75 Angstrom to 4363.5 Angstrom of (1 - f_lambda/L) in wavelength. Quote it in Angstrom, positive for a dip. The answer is -4.7 Angstrom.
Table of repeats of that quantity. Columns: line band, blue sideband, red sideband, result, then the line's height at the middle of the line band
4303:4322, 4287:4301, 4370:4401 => -0.1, 12.2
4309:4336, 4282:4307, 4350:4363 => 0.6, 12.1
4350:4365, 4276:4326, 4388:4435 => 0.3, 12.3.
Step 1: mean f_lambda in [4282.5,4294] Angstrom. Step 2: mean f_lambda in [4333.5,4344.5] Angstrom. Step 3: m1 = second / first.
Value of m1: 1.54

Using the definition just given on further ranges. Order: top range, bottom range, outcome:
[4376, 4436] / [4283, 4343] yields 0.91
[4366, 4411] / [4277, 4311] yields 1.00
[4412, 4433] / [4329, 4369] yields 0.89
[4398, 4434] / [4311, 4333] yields 1.03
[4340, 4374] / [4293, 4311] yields 1.12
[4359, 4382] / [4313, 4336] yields 1.07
